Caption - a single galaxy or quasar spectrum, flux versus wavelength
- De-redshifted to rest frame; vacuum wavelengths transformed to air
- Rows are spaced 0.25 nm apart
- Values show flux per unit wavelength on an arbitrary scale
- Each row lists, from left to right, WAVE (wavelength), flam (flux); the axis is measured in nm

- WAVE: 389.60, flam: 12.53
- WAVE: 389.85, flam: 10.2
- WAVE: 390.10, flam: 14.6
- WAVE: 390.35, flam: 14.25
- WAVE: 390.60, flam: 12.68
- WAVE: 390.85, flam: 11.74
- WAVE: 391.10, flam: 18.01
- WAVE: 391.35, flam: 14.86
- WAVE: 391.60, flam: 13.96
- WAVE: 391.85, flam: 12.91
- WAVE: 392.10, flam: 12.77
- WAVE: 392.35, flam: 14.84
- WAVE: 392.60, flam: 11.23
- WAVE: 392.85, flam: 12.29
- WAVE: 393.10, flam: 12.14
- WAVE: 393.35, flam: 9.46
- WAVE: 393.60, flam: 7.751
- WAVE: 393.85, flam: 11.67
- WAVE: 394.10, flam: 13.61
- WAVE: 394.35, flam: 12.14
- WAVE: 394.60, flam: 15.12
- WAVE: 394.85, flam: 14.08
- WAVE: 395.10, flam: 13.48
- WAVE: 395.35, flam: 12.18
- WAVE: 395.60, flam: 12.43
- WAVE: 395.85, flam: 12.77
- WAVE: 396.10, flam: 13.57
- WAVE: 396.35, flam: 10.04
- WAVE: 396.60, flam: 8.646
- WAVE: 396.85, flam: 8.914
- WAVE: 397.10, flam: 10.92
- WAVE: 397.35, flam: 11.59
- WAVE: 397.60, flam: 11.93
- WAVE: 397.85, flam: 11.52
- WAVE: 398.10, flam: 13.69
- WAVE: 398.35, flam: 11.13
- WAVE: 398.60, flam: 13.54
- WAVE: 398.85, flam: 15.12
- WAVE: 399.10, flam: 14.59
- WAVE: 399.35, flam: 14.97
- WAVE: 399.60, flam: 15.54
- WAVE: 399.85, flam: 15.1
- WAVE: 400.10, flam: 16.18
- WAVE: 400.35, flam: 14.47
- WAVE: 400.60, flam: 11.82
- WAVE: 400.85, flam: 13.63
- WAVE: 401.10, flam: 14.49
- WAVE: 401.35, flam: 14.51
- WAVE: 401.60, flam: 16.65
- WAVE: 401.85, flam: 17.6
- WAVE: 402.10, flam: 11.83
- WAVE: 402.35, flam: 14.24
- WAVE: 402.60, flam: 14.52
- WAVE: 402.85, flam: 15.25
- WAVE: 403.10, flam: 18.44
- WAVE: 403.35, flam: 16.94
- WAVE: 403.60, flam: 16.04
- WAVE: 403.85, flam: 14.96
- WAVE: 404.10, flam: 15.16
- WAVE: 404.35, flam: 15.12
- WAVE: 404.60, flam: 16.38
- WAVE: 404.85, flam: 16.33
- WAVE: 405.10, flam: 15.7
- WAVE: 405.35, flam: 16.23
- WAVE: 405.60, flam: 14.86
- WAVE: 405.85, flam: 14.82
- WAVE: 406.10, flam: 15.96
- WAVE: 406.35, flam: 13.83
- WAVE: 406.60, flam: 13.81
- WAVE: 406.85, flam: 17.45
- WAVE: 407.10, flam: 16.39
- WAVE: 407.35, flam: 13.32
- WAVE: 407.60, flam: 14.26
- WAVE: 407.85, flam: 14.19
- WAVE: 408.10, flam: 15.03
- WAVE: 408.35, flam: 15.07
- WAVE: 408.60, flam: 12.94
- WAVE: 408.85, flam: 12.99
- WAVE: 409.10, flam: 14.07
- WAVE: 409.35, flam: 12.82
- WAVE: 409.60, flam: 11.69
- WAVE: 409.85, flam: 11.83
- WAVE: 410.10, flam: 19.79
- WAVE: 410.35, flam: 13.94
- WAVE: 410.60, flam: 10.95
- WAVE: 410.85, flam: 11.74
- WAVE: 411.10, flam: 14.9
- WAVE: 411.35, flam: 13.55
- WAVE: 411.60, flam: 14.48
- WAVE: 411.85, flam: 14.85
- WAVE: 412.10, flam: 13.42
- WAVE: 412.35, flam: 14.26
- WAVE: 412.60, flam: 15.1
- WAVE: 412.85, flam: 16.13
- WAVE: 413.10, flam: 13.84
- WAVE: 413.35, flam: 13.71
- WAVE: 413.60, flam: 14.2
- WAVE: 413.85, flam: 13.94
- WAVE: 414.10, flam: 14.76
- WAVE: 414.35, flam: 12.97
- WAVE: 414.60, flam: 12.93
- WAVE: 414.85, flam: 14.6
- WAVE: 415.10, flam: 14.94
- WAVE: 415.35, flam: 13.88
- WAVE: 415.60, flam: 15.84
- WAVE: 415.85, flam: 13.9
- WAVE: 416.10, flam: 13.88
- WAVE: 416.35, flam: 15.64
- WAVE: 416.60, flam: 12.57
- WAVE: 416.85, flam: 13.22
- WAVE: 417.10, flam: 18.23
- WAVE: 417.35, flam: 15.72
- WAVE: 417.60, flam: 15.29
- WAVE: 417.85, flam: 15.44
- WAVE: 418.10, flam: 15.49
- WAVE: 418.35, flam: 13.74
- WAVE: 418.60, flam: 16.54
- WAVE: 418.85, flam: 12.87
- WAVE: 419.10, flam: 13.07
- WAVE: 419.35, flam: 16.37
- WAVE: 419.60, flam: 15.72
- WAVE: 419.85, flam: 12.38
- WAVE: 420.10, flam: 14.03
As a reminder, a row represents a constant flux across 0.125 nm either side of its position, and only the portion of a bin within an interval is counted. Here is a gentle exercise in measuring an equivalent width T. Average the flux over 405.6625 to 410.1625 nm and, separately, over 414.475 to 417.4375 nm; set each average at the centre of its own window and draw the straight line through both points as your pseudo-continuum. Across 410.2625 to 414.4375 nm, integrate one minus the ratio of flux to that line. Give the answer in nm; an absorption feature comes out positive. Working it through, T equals 0.16 nm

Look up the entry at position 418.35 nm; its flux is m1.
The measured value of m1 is 13.74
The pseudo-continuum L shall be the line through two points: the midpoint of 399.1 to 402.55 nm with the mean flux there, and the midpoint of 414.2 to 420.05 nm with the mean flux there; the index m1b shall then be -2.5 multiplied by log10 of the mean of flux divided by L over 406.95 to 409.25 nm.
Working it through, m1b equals 0.03 mag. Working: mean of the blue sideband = 14.7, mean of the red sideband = 14.6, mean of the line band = 14.3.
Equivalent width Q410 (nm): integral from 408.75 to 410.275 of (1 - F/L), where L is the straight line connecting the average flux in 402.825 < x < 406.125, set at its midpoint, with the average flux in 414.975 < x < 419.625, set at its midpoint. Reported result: 0.16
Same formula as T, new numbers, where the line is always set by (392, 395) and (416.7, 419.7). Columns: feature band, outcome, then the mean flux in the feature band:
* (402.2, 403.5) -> -0.24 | 15.8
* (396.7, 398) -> 0.18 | 11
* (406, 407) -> -0.11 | 15.3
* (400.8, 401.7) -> -0.12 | 14.9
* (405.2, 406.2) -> -0.13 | 15.5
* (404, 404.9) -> -0.15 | 15.7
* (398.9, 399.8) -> -0.15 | 15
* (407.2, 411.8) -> 0.11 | 13.8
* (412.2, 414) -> 0.01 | 14.4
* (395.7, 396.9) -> 0.16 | 10.9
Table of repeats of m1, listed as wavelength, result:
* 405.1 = 15.7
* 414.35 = 12.97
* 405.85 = 14.82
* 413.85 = 13.94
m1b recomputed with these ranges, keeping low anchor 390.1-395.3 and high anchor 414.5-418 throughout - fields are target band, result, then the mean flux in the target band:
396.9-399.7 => 0.03 mag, 13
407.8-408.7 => -0.02 mag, 14.4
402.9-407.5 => -0.13 mag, 15.6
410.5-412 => 0.07 mag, 13.5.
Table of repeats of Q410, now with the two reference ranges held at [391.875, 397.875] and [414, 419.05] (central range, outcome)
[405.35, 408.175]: -0.33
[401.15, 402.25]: -0.20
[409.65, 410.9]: 0.02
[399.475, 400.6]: -0.21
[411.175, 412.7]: -0.03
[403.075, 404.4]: -0.30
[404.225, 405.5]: -0.27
